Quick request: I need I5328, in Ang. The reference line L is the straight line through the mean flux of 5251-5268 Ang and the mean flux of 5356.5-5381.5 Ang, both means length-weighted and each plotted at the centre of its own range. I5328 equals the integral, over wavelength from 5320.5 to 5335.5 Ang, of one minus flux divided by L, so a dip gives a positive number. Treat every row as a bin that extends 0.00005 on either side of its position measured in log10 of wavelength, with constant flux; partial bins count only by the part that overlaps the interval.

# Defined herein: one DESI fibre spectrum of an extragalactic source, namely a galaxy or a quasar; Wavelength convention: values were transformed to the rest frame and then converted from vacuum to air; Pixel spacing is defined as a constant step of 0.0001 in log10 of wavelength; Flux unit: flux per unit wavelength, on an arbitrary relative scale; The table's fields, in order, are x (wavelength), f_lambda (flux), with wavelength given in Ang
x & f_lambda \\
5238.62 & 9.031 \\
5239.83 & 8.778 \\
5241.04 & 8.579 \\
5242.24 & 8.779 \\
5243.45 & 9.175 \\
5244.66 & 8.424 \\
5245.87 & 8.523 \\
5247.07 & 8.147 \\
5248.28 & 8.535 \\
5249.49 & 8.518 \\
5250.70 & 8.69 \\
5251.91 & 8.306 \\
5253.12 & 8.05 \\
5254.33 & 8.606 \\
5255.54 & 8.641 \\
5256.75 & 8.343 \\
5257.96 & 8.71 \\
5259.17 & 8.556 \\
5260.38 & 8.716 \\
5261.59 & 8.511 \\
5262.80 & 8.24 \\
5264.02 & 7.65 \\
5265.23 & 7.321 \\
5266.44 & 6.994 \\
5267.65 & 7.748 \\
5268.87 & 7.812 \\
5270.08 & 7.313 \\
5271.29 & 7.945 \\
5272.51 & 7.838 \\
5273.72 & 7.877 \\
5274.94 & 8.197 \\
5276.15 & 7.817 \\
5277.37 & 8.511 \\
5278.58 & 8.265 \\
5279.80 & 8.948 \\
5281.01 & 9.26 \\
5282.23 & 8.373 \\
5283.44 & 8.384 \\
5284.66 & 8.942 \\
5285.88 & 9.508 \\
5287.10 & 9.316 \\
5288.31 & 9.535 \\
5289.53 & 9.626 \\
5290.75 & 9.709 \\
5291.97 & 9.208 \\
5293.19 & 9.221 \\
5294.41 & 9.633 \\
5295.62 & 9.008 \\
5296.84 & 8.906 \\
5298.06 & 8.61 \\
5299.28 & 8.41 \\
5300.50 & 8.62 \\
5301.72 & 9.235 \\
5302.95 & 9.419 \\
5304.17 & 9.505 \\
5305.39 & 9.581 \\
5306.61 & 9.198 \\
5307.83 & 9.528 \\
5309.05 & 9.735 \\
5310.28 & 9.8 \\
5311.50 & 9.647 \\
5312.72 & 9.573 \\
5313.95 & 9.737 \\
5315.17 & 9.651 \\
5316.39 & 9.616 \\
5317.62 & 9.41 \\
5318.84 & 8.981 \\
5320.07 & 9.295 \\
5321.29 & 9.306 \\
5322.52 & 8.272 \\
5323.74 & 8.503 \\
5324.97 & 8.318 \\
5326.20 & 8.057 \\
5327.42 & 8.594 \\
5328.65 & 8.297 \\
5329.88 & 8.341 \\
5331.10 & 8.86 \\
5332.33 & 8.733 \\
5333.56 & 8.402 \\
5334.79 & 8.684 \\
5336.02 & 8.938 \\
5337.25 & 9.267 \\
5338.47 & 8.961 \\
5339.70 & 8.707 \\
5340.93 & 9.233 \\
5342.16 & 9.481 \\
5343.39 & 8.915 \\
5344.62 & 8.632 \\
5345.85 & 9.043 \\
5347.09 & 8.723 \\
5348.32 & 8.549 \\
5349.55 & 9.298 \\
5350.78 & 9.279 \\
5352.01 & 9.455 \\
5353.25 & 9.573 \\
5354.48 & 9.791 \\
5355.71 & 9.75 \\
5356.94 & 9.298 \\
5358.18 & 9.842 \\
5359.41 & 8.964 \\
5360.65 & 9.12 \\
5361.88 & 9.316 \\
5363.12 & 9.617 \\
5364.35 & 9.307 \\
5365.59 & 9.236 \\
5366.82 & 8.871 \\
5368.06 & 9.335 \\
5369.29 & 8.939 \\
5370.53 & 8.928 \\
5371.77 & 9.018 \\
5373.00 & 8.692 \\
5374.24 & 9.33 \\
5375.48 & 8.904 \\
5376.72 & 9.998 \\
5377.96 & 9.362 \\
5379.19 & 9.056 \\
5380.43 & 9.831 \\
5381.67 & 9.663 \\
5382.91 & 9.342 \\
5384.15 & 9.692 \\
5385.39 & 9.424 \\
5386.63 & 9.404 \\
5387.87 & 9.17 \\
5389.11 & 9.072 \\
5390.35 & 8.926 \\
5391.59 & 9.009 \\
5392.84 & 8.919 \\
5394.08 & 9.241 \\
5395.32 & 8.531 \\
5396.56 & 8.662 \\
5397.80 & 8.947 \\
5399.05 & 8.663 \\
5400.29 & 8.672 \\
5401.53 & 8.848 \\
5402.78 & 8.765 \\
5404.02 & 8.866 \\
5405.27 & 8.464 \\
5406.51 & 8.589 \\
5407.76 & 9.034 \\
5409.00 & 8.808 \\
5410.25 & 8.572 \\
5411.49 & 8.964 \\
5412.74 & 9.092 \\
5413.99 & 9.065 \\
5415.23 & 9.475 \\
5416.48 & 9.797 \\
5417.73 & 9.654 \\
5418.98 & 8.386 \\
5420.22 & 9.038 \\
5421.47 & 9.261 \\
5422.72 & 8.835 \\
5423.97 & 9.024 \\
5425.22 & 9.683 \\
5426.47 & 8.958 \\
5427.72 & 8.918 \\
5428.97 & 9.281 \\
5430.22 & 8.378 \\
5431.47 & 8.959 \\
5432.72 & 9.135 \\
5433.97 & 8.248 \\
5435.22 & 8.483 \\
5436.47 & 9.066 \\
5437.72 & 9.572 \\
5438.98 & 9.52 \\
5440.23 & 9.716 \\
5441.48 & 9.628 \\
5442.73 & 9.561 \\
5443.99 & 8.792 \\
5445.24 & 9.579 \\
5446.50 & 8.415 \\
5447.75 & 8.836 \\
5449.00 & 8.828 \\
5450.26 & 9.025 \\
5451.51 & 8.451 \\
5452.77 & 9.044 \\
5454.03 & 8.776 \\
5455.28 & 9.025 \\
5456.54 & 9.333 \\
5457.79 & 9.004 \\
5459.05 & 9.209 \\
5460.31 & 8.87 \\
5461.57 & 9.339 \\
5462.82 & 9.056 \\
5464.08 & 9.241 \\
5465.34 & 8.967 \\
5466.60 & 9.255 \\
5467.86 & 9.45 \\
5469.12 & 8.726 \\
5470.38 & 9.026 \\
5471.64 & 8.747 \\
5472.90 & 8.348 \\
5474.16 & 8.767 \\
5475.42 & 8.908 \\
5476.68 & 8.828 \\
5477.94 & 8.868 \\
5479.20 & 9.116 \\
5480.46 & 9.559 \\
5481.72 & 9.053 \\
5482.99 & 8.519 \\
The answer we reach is 0.53 Ang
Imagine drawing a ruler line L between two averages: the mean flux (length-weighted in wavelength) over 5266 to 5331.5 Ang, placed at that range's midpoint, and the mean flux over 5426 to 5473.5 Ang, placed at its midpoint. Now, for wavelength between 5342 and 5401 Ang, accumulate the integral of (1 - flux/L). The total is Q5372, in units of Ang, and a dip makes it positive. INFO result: -1.61 Ang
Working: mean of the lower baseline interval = 8.86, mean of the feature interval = 9.18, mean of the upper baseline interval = 9.02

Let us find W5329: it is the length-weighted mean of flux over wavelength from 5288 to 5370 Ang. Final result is 9.14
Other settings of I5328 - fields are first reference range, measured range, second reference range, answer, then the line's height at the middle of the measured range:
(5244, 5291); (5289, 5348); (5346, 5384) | -1.3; 8.87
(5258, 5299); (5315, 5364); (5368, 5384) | -0.1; 9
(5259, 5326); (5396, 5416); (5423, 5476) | 0.3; 8.97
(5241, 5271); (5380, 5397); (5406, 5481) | -0.8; 8.81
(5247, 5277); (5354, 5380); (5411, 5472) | -1.8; 8.68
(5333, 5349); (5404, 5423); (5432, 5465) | 0.0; 9.01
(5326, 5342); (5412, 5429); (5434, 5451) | -0.2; 9.04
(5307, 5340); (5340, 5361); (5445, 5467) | -0.5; 9.01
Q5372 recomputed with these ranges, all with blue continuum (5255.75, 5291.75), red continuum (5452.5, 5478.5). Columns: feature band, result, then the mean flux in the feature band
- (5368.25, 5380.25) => -0.6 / 9.17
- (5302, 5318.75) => -2.0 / 9.54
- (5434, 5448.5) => -0.4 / 9.16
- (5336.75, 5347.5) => -0.5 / 9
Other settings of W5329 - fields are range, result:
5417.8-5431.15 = 9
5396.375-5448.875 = 9.01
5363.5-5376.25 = 9.08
